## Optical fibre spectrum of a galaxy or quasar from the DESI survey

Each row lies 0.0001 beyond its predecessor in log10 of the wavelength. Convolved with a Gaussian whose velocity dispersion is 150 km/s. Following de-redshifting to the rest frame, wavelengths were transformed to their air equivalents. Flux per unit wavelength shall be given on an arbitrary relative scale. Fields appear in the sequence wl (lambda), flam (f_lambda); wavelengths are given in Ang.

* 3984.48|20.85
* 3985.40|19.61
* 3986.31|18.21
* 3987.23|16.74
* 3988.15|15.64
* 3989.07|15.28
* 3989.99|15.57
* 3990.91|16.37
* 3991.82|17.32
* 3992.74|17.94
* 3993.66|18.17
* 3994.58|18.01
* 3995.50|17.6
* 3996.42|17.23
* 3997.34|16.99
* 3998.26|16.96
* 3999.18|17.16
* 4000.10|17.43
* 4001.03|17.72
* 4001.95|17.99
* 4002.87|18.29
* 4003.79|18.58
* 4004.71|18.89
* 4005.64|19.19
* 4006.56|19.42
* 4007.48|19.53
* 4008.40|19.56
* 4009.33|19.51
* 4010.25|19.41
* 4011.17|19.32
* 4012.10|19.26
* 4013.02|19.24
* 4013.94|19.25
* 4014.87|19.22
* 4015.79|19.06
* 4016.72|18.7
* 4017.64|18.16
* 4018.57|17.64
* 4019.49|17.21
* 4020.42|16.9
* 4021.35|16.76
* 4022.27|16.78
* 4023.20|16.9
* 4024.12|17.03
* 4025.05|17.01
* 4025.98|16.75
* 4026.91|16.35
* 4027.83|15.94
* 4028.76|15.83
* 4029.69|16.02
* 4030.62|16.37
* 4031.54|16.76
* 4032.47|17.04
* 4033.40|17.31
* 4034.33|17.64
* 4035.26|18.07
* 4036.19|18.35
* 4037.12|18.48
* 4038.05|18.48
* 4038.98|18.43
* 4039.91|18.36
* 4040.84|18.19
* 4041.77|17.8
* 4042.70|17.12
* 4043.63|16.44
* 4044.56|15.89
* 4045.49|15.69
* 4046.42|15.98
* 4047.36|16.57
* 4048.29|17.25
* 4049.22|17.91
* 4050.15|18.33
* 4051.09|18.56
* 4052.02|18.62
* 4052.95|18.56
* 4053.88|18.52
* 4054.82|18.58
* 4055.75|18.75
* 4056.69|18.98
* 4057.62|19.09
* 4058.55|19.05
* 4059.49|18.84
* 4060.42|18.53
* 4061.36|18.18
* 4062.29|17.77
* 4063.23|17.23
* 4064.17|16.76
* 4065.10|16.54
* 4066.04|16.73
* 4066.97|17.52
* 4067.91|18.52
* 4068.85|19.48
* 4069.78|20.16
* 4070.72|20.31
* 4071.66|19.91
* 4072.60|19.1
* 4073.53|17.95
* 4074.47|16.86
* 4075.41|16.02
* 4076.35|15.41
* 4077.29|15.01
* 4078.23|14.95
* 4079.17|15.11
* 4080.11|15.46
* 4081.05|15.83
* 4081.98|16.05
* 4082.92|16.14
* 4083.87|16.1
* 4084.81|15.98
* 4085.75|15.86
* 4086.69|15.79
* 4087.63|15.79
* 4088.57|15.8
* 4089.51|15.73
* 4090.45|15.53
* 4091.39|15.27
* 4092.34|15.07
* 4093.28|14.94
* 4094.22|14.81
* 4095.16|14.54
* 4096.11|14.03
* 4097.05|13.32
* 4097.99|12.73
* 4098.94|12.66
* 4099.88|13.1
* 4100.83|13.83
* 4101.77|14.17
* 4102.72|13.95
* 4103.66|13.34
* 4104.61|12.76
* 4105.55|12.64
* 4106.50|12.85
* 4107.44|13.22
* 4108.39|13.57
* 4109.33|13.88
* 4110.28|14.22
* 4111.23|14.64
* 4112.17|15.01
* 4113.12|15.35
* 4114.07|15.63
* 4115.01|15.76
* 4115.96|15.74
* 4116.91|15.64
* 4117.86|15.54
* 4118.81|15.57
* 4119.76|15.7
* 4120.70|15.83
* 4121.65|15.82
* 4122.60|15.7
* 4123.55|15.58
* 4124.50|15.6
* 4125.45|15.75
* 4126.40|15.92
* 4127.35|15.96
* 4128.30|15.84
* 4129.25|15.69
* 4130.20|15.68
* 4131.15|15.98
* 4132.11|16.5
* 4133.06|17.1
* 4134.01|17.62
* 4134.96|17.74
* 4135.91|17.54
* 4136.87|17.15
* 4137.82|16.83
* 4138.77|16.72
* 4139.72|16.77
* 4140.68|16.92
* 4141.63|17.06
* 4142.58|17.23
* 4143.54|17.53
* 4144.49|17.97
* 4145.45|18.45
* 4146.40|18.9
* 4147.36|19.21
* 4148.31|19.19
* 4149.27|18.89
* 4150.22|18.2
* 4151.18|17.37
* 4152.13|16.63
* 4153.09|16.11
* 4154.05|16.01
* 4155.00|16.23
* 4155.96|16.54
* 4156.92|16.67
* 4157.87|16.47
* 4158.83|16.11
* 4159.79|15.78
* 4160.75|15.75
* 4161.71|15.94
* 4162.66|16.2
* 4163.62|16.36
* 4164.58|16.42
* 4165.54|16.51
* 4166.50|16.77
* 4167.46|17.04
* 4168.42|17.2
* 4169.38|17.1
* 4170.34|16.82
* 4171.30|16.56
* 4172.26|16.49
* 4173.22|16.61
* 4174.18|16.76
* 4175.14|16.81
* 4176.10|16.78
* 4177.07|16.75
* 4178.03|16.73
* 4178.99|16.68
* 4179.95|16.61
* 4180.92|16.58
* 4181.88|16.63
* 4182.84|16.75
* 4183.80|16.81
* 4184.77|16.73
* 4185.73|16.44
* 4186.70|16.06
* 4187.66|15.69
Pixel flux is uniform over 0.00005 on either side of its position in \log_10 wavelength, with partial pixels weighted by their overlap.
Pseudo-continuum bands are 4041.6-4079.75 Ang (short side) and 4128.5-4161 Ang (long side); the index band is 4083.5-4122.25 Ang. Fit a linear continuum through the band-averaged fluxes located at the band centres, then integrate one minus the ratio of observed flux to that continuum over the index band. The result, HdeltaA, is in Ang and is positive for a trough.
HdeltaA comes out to 6.0 Ang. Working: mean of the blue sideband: 17.7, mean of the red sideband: 17.1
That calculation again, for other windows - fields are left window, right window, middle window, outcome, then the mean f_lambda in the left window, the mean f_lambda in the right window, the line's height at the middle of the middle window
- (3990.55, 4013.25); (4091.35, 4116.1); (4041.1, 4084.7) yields -4.7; 18.3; 14.1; 15.8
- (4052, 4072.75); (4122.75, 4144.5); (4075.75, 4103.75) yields 4.5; 18.5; 16.6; 17.8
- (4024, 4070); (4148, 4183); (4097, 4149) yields 4.1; 17.6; 16.7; 17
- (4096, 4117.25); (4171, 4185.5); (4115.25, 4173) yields -4.8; 14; 16.7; 15.4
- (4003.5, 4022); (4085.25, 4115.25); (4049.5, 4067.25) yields -1.9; 18.7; 14.4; 16.4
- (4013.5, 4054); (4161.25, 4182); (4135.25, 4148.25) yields -0.6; 17.4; 16.7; 16.8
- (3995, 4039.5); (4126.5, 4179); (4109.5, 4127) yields 1.7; 17.9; 16.9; 17.1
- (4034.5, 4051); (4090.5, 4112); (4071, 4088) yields -1.3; 17.5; 13.8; 15.2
